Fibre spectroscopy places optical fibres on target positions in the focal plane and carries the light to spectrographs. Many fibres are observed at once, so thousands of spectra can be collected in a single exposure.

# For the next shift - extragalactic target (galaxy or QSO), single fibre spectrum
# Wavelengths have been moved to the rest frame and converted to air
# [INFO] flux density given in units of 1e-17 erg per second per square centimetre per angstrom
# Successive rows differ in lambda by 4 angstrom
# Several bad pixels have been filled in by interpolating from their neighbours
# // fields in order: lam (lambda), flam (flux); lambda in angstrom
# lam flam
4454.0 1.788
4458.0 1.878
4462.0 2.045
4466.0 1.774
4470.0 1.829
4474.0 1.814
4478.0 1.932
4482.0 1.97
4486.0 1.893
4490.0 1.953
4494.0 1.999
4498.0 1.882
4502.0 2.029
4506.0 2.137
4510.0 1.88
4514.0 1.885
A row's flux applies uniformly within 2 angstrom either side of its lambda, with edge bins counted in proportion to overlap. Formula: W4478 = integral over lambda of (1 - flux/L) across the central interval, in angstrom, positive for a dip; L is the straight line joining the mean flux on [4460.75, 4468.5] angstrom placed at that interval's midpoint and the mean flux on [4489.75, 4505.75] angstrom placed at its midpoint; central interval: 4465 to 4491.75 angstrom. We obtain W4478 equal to 0.6 angstrom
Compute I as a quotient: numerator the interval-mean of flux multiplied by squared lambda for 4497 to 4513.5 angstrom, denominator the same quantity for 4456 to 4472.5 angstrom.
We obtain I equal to 1.1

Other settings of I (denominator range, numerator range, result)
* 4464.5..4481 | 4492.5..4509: 1.10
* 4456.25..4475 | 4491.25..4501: 1.06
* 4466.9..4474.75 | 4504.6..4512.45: 1.12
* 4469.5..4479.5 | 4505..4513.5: 1.08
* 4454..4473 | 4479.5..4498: 1.05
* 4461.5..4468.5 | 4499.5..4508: 1.12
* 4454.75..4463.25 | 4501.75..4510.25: 1.08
